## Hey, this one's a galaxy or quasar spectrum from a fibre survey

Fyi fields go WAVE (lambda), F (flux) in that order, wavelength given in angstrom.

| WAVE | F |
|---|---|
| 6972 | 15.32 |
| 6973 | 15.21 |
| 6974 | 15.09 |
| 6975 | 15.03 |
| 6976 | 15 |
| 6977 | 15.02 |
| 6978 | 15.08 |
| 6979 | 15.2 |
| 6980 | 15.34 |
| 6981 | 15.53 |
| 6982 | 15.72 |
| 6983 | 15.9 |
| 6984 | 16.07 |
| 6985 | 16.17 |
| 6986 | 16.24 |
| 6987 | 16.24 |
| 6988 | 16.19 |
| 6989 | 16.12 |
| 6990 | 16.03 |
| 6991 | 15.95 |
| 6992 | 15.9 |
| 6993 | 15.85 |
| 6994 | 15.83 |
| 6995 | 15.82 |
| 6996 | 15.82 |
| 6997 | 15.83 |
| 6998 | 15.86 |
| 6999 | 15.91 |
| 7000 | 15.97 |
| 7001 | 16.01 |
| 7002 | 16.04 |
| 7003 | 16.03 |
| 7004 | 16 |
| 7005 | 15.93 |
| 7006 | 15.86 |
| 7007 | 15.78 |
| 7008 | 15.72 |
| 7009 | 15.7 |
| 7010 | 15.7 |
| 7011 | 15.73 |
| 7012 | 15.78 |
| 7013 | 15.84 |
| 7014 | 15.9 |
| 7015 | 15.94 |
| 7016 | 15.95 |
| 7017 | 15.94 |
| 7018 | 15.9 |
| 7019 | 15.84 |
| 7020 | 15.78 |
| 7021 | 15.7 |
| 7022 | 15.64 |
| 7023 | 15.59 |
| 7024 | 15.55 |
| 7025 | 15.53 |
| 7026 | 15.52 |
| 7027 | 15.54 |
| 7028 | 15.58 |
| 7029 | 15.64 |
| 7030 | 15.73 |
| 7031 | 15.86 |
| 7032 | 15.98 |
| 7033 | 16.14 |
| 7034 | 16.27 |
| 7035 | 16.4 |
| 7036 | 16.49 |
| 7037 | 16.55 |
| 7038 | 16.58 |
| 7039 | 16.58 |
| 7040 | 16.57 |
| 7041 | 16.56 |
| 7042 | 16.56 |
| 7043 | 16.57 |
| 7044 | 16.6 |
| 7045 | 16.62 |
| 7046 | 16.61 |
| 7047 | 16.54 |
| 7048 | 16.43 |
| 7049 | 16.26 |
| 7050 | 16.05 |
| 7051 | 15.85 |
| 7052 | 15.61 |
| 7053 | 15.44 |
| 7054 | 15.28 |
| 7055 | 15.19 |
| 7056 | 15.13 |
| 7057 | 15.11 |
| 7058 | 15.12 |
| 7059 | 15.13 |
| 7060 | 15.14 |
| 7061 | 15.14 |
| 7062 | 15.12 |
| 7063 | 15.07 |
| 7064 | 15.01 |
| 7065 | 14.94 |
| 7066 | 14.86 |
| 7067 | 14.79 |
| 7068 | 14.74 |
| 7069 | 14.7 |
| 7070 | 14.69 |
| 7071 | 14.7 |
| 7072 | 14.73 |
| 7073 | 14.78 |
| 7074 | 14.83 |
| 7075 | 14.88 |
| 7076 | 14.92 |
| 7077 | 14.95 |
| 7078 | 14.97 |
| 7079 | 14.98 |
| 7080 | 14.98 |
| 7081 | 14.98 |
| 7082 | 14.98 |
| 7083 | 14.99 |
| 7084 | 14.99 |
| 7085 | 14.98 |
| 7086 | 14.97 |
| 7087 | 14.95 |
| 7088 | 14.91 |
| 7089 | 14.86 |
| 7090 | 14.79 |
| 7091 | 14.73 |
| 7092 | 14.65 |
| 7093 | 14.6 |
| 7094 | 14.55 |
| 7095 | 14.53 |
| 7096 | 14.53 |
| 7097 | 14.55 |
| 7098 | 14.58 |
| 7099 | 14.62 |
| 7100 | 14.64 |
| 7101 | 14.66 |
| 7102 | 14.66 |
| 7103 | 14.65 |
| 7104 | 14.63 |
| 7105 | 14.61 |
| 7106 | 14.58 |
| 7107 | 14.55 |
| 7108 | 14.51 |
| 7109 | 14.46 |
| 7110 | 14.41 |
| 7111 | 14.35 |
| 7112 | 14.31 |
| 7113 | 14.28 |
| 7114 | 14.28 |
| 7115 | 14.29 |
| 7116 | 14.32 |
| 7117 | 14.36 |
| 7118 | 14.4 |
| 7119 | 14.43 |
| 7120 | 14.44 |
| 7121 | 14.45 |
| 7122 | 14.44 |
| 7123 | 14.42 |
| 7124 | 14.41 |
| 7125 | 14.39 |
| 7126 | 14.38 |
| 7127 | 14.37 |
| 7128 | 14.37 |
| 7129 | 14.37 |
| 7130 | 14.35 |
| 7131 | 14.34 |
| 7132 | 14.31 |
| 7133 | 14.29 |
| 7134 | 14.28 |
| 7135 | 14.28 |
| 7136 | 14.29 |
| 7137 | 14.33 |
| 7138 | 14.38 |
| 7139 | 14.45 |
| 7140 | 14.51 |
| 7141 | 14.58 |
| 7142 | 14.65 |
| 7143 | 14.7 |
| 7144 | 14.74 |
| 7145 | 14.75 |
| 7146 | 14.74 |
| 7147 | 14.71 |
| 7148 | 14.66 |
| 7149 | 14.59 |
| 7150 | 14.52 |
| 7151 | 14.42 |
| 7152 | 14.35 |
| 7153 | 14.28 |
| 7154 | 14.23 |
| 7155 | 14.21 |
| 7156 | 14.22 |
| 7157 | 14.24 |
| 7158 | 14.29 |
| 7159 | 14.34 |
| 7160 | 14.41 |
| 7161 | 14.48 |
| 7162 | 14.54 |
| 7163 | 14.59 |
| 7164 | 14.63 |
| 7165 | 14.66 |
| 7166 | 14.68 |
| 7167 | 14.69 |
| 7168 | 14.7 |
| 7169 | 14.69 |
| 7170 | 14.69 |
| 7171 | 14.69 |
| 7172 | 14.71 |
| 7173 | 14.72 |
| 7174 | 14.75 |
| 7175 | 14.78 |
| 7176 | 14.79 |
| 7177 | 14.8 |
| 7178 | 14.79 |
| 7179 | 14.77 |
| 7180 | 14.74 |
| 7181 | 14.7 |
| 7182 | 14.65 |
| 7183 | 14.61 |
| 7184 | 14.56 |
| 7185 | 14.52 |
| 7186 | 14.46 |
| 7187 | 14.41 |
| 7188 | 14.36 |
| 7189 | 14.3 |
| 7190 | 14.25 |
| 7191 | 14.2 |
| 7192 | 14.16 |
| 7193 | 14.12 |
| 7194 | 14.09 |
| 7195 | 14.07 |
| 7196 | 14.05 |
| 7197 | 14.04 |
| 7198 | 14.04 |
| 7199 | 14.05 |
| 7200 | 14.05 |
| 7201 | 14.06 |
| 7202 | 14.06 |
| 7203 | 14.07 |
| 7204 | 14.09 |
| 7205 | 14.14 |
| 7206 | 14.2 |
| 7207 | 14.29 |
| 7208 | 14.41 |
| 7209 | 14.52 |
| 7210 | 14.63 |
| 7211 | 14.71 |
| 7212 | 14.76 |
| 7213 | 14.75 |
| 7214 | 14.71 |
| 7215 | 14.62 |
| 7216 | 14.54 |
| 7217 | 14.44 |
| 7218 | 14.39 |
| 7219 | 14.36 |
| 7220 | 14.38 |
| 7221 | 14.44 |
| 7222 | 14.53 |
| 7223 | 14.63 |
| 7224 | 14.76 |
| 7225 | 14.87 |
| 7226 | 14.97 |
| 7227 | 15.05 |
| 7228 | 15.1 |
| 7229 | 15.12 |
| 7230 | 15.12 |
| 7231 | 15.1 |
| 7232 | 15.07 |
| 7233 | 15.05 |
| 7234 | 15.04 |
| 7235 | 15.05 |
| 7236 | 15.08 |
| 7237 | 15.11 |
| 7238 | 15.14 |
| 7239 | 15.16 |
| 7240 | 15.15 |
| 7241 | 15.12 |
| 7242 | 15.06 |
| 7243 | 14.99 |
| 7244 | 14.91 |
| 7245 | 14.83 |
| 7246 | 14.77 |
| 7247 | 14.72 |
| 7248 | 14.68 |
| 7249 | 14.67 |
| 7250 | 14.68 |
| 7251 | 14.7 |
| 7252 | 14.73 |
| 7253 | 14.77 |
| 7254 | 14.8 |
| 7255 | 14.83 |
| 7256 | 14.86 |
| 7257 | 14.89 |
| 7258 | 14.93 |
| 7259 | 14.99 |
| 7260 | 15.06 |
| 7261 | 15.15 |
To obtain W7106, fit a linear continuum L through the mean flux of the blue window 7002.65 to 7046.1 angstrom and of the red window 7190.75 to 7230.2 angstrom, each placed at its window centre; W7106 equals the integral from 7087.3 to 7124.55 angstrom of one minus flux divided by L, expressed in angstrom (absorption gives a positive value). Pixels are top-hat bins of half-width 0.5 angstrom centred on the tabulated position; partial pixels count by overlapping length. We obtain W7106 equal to 1.9 angstrom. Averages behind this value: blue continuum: 16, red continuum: 14.4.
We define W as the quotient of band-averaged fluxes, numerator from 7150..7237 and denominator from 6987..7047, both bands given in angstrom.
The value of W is 0.9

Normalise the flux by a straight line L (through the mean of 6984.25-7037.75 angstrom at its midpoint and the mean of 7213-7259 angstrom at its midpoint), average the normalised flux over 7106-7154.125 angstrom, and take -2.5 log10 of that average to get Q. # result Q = 0.07 mag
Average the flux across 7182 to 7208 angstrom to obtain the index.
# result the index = 14.2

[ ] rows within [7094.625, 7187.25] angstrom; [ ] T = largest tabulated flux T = 14.8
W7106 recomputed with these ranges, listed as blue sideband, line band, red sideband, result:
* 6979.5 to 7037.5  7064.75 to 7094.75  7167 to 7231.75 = 1.0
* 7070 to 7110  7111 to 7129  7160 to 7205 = 0.3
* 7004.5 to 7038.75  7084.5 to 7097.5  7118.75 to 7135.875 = 0.1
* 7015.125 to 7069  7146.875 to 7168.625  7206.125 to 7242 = 1.0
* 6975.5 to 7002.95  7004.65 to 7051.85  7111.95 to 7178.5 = -1.7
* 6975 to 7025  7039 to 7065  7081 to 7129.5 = -1.0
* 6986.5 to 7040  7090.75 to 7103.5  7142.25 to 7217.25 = 0.5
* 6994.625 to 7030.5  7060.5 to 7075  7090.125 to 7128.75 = 0.2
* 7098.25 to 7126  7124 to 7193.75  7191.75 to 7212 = -0.8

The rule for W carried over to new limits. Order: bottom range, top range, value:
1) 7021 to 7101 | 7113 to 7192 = 0.94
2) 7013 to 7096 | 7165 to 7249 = 0.95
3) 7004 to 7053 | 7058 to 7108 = 0.92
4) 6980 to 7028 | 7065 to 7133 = 0.92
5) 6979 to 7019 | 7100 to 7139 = 0.91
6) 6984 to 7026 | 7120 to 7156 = 0.91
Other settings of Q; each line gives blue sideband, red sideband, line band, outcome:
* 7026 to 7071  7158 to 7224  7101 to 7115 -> 0.05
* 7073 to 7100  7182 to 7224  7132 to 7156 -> 0.01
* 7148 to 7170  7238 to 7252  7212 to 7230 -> 0.01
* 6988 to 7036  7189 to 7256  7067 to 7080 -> 0.05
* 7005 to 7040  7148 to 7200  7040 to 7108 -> 0.02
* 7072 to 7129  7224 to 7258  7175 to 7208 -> 0.04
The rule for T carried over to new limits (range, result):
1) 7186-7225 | 14.87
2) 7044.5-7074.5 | 16.62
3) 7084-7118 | 14.99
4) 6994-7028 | 16.04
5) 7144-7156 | 14.75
